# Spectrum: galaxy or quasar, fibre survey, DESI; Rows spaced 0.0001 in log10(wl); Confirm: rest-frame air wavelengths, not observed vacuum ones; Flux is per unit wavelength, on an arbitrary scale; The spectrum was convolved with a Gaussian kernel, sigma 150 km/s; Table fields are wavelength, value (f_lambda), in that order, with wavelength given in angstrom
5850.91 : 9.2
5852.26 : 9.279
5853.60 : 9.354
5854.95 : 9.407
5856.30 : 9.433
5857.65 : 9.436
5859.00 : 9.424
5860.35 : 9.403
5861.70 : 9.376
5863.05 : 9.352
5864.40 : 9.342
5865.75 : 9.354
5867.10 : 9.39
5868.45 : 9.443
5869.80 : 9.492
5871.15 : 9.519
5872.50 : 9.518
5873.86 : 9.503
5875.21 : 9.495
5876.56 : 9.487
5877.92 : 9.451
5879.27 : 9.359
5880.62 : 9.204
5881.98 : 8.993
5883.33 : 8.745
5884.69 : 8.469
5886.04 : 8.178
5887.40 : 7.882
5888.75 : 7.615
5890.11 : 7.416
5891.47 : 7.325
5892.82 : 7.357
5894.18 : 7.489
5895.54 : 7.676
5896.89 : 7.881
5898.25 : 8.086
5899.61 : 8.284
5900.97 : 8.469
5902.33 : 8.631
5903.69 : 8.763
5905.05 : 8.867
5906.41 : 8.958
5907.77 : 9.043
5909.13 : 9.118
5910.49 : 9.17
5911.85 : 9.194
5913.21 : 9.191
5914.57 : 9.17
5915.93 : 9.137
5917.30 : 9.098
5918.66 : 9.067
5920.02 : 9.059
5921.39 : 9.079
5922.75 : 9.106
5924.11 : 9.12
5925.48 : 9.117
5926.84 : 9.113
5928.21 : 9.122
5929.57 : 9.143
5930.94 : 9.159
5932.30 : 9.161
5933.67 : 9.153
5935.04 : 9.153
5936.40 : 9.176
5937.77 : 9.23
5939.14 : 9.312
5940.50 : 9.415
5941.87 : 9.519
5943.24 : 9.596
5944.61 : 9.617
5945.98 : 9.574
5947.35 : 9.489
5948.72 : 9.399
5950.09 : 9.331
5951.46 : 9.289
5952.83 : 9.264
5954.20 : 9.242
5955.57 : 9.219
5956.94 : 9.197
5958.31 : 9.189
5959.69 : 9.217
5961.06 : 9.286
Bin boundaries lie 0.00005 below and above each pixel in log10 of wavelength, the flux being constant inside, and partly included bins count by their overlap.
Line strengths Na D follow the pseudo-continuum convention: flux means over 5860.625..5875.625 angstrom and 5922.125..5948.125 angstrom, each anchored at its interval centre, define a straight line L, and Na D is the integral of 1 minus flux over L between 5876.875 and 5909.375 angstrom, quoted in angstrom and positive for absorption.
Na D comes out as 3.4 angstrom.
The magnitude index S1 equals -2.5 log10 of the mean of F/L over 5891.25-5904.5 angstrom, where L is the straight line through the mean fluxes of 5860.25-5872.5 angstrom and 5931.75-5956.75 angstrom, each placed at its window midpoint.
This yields 0.17 mag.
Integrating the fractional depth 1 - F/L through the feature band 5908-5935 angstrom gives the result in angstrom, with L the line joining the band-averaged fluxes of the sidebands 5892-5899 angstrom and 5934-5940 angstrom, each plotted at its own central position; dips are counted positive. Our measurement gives -1.5 angstrom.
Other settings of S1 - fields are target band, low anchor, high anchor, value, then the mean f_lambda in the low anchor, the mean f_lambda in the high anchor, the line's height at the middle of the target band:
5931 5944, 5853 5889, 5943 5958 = 0.01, 9.19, 9.37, 9.34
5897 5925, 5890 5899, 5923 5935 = -0.07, 7.62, 9.13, 8.35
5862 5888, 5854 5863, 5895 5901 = -0.04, 9.4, 8.05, 8.84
